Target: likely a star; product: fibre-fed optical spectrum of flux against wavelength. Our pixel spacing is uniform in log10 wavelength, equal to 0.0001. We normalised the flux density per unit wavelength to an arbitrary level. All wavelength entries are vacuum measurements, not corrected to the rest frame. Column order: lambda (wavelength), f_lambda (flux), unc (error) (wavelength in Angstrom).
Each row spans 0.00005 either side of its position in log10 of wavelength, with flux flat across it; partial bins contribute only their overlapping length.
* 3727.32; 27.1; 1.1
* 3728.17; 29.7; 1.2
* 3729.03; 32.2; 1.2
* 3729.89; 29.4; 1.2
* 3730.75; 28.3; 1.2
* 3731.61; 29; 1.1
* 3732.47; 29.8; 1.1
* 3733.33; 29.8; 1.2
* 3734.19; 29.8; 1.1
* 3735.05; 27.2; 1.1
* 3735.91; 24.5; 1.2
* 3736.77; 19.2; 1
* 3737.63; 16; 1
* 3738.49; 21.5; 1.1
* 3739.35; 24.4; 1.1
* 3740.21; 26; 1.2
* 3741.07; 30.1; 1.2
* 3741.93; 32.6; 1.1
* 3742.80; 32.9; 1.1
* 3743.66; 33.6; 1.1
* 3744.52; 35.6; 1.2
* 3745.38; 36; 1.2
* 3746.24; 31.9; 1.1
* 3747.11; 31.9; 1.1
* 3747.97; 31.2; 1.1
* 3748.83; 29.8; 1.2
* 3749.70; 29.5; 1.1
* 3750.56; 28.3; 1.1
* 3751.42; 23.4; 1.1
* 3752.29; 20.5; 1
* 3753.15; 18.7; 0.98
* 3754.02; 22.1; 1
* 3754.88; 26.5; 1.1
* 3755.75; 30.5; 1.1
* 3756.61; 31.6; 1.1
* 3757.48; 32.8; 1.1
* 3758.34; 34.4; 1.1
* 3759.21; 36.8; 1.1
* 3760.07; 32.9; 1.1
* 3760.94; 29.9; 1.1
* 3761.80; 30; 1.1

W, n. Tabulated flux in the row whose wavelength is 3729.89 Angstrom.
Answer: 29.4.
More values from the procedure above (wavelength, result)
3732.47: 29.8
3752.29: 20.5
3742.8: 32.9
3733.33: 29.8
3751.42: 23.4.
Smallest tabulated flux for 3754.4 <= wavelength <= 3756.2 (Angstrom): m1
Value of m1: 26.5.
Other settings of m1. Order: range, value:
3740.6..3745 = 30.1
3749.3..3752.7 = 20.5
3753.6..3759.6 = 22.1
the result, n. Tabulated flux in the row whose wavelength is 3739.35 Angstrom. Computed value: 24.4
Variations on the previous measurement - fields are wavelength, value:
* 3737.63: 16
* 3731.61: 29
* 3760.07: 32.9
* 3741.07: 30.1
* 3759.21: 36.8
